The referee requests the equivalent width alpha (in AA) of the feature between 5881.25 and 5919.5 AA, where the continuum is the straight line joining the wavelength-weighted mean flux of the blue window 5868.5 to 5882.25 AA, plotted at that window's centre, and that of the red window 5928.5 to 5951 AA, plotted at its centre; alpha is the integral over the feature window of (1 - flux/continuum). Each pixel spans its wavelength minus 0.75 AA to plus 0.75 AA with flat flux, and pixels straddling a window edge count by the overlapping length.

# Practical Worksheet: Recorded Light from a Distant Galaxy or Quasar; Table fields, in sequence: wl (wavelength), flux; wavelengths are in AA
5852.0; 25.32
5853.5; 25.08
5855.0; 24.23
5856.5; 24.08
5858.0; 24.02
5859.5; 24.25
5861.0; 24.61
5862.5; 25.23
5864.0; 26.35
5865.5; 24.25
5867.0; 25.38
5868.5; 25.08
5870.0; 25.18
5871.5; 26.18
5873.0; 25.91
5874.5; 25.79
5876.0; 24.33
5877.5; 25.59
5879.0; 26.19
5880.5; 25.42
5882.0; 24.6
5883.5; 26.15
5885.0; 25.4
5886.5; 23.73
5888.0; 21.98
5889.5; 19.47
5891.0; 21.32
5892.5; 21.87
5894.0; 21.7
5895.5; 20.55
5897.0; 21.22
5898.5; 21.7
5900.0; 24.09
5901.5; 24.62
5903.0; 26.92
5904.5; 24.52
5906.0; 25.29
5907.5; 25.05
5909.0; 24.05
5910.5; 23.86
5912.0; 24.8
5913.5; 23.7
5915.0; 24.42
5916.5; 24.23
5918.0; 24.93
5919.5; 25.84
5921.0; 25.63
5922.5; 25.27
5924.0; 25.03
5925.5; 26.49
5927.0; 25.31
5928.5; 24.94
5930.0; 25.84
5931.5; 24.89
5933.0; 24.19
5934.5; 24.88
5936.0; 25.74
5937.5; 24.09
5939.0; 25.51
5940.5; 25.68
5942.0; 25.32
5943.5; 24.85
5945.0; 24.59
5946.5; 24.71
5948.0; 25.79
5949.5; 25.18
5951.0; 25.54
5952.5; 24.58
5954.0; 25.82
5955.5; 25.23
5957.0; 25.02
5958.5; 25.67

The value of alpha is 2.5 AA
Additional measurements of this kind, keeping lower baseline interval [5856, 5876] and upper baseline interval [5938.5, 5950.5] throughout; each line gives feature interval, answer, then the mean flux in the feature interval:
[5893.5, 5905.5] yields 0.9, 23.2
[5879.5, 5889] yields 0.2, 24.5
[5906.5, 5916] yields 0.3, 24.3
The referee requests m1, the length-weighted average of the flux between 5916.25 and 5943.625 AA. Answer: 25.2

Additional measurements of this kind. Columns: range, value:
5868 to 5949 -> 24.5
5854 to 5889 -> 24.9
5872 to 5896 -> 23.8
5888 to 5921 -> 23.5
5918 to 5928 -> 25.5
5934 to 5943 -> 25.2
